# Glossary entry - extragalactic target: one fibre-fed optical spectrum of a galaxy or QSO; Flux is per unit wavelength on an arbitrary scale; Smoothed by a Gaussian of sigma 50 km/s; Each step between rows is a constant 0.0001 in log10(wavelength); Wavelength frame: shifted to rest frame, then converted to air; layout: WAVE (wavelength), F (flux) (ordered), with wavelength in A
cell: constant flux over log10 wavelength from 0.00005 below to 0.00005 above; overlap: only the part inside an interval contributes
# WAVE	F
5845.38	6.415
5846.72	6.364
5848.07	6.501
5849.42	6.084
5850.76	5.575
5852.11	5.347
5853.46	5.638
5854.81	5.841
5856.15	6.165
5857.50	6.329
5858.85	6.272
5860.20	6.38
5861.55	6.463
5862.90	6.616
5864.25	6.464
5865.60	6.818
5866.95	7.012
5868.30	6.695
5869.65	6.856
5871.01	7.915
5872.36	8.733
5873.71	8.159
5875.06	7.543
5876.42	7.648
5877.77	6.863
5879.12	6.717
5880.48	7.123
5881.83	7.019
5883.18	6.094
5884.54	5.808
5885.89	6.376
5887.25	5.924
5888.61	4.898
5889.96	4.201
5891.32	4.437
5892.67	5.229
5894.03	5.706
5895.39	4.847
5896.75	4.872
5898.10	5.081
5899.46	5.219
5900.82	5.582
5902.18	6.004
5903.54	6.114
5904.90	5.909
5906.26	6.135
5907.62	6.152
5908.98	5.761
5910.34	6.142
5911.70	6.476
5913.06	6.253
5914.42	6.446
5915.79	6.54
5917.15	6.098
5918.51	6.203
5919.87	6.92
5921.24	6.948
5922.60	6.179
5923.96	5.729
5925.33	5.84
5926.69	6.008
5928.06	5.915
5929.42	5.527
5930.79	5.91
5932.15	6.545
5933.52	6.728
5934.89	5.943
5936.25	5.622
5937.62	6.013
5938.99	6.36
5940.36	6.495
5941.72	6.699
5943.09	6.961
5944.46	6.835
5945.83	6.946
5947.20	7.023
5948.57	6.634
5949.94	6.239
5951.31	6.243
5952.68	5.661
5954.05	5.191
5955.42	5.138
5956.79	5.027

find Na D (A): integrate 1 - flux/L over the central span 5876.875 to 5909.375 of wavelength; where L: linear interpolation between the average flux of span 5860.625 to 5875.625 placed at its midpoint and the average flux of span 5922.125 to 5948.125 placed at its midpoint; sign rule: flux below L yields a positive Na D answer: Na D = 5.2 A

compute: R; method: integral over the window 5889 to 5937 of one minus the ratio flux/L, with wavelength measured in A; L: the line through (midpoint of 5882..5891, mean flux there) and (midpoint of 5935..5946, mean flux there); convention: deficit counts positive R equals 1.2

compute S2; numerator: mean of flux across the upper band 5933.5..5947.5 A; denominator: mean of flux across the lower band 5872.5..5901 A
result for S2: 1.08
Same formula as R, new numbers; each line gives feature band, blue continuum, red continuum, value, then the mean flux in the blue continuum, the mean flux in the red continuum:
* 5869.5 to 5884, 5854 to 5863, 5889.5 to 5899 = -4.51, 6.27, 4.93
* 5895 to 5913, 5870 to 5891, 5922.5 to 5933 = 1.63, 6.69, 5.96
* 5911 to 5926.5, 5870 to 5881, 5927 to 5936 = 0.22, 7.57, 6.07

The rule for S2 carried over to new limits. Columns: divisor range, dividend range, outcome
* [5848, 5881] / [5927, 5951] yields 0.95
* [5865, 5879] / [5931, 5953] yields 0.87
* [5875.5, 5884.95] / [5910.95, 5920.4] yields 0.94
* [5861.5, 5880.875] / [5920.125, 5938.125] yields 0.85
